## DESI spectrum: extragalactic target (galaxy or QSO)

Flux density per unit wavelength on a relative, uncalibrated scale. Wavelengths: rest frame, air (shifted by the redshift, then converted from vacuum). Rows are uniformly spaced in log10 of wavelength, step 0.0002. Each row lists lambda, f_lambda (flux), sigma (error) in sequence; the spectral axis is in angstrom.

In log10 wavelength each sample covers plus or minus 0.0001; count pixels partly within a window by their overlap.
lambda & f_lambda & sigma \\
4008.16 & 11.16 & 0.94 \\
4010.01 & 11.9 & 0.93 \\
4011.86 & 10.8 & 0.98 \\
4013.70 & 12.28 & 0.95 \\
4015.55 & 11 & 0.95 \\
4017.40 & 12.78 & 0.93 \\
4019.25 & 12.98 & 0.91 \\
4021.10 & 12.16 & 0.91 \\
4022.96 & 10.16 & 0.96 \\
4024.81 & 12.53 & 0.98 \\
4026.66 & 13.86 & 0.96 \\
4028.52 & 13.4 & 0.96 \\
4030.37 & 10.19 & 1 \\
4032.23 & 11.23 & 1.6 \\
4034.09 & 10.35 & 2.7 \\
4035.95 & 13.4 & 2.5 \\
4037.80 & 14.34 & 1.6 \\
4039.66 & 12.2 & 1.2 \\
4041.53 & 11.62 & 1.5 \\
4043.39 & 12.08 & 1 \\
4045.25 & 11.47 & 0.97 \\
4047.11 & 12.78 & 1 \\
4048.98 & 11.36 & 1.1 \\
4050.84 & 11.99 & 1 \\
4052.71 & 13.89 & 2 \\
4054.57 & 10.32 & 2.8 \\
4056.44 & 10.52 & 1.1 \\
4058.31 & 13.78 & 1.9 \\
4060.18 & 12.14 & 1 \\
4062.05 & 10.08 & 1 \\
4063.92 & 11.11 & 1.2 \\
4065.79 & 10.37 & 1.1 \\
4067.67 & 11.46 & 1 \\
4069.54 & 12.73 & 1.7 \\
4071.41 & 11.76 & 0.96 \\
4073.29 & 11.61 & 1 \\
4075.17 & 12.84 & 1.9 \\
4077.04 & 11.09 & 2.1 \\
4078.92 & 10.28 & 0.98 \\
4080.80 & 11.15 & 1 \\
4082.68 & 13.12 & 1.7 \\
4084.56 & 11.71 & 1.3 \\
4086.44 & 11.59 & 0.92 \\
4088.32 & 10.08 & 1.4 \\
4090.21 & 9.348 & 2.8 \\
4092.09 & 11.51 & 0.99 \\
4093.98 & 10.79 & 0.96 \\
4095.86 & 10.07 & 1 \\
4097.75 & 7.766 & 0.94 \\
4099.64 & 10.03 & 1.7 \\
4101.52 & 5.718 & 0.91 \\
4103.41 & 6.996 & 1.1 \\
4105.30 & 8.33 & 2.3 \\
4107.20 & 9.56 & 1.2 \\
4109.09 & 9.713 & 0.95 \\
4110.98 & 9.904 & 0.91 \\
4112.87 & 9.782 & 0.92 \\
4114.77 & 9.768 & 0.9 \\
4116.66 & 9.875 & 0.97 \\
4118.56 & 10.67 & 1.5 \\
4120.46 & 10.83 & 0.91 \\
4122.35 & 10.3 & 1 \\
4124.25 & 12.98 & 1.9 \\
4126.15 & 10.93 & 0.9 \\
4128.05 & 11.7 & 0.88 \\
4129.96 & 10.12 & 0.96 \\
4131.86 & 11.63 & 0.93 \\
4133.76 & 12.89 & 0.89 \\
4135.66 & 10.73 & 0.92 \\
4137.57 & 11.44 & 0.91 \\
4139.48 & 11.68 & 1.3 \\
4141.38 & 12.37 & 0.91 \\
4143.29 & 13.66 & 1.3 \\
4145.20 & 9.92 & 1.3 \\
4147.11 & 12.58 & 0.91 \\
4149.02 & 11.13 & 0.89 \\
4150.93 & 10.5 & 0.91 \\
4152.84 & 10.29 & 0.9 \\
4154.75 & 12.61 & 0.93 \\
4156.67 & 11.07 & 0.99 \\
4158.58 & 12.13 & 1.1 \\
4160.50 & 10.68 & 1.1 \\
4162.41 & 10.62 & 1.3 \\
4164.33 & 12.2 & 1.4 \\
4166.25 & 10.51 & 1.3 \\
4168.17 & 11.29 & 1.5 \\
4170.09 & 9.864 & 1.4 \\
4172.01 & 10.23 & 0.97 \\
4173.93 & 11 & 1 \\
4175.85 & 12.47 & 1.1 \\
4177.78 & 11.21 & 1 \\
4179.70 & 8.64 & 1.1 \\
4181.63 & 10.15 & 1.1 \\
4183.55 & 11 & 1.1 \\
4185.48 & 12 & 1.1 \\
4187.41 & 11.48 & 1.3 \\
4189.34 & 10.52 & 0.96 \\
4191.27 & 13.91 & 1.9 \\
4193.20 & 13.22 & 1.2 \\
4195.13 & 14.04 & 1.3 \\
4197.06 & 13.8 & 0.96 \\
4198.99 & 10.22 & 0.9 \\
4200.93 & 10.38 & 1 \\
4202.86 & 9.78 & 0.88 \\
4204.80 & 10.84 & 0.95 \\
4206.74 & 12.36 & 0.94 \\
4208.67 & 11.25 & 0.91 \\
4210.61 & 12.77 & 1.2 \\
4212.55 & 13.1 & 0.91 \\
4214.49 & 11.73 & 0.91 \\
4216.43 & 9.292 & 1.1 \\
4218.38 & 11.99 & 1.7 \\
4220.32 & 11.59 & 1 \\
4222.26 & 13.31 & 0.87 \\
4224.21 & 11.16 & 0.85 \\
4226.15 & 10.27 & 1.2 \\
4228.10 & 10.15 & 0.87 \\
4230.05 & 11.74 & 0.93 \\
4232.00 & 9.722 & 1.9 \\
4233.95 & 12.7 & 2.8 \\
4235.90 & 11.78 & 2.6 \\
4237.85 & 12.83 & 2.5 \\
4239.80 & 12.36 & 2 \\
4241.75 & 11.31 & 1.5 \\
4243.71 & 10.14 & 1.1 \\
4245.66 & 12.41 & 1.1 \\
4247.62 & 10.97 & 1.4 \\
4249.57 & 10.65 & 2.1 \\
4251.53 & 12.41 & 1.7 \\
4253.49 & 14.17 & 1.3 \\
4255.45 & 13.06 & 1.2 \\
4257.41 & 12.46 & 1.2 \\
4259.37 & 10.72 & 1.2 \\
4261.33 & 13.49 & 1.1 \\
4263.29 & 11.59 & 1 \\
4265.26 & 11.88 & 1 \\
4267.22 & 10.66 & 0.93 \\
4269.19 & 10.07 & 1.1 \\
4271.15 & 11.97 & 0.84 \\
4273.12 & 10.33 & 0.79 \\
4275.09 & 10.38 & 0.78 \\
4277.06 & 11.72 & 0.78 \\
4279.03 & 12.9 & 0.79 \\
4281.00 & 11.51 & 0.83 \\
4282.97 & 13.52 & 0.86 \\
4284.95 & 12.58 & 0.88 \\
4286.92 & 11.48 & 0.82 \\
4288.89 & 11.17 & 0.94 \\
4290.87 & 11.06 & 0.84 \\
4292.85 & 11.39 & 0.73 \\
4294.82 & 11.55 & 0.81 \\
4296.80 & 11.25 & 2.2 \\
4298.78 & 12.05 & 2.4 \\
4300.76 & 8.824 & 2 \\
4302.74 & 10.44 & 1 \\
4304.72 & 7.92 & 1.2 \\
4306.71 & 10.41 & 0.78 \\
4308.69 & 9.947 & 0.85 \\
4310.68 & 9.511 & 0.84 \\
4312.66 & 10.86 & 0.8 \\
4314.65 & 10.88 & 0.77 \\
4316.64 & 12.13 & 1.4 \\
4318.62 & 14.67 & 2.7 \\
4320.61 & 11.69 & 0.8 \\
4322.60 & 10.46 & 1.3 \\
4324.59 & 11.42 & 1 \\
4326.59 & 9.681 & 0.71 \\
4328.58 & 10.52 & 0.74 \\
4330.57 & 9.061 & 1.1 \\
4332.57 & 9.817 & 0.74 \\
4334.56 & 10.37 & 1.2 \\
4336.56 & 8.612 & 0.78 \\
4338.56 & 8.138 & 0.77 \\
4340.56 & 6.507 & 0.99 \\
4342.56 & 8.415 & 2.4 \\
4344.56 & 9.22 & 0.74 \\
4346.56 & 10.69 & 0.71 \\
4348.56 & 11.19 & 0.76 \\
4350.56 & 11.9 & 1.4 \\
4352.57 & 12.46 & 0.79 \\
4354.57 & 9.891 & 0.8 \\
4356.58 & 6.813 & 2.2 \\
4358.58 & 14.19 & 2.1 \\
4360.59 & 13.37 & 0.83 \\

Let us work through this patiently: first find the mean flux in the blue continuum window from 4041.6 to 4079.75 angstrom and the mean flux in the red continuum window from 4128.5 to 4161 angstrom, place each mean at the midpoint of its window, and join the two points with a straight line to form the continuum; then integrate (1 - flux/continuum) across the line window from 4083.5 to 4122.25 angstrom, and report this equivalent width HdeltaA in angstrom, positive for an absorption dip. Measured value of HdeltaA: 6.26 angstrom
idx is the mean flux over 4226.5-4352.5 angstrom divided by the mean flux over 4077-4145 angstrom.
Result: 1.05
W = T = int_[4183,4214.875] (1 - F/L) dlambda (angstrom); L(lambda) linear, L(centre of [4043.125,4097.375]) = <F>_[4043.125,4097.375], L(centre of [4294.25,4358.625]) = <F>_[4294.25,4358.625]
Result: -3.13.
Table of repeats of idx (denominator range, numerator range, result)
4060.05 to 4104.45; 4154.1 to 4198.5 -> 1.08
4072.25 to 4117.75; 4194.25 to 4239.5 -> 1.15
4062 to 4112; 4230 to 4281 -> 1.13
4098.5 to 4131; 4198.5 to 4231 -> 1.15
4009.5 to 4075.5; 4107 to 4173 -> 0.93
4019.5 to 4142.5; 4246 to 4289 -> 1.06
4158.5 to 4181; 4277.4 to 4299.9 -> 1.09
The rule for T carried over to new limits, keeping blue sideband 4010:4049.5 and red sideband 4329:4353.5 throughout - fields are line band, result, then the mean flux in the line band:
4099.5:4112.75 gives 3.3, 8.6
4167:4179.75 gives 0.2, 10.8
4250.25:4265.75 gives -3.2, 12.5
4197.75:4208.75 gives -0.1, 10.8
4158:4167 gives -0.1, 11.2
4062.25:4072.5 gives 0.3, 11.4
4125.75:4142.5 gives -0.4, 11.5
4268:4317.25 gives -4.6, 11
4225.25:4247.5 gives -1.9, 11.4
